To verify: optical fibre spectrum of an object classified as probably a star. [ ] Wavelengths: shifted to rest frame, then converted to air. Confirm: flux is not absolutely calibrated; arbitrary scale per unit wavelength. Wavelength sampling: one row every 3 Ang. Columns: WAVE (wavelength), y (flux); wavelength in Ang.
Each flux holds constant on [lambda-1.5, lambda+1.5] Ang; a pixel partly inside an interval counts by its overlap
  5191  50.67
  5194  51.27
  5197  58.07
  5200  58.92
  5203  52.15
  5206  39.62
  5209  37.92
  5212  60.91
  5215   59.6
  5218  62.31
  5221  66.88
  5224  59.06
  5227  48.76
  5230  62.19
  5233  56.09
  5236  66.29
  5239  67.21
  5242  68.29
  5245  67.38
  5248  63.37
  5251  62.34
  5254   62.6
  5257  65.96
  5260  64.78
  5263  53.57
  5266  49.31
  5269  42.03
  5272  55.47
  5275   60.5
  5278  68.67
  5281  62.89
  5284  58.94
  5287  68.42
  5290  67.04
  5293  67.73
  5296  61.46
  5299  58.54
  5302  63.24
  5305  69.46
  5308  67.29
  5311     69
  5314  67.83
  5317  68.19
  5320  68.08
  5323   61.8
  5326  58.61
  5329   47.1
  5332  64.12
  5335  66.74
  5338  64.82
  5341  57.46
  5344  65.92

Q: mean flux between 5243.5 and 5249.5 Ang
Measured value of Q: 65.4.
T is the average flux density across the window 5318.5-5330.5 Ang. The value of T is 58.9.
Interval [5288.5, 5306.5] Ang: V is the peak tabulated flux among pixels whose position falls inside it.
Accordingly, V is 69.46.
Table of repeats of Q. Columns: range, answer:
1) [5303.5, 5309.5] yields 68.4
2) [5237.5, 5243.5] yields 67.8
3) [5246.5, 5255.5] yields 62.8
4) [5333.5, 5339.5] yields 65.8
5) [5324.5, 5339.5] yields 60.3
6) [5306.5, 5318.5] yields 68.1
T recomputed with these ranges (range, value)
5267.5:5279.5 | 56.7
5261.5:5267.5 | 51.4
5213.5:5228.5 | 59.3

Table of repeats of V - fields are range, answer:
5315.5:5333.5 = 68.19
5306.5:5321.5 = 69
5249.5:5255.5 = 62.6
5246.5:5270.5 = 65.96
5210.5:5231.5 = 66.88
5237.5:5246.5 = 68.29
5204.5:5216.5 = 60.91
